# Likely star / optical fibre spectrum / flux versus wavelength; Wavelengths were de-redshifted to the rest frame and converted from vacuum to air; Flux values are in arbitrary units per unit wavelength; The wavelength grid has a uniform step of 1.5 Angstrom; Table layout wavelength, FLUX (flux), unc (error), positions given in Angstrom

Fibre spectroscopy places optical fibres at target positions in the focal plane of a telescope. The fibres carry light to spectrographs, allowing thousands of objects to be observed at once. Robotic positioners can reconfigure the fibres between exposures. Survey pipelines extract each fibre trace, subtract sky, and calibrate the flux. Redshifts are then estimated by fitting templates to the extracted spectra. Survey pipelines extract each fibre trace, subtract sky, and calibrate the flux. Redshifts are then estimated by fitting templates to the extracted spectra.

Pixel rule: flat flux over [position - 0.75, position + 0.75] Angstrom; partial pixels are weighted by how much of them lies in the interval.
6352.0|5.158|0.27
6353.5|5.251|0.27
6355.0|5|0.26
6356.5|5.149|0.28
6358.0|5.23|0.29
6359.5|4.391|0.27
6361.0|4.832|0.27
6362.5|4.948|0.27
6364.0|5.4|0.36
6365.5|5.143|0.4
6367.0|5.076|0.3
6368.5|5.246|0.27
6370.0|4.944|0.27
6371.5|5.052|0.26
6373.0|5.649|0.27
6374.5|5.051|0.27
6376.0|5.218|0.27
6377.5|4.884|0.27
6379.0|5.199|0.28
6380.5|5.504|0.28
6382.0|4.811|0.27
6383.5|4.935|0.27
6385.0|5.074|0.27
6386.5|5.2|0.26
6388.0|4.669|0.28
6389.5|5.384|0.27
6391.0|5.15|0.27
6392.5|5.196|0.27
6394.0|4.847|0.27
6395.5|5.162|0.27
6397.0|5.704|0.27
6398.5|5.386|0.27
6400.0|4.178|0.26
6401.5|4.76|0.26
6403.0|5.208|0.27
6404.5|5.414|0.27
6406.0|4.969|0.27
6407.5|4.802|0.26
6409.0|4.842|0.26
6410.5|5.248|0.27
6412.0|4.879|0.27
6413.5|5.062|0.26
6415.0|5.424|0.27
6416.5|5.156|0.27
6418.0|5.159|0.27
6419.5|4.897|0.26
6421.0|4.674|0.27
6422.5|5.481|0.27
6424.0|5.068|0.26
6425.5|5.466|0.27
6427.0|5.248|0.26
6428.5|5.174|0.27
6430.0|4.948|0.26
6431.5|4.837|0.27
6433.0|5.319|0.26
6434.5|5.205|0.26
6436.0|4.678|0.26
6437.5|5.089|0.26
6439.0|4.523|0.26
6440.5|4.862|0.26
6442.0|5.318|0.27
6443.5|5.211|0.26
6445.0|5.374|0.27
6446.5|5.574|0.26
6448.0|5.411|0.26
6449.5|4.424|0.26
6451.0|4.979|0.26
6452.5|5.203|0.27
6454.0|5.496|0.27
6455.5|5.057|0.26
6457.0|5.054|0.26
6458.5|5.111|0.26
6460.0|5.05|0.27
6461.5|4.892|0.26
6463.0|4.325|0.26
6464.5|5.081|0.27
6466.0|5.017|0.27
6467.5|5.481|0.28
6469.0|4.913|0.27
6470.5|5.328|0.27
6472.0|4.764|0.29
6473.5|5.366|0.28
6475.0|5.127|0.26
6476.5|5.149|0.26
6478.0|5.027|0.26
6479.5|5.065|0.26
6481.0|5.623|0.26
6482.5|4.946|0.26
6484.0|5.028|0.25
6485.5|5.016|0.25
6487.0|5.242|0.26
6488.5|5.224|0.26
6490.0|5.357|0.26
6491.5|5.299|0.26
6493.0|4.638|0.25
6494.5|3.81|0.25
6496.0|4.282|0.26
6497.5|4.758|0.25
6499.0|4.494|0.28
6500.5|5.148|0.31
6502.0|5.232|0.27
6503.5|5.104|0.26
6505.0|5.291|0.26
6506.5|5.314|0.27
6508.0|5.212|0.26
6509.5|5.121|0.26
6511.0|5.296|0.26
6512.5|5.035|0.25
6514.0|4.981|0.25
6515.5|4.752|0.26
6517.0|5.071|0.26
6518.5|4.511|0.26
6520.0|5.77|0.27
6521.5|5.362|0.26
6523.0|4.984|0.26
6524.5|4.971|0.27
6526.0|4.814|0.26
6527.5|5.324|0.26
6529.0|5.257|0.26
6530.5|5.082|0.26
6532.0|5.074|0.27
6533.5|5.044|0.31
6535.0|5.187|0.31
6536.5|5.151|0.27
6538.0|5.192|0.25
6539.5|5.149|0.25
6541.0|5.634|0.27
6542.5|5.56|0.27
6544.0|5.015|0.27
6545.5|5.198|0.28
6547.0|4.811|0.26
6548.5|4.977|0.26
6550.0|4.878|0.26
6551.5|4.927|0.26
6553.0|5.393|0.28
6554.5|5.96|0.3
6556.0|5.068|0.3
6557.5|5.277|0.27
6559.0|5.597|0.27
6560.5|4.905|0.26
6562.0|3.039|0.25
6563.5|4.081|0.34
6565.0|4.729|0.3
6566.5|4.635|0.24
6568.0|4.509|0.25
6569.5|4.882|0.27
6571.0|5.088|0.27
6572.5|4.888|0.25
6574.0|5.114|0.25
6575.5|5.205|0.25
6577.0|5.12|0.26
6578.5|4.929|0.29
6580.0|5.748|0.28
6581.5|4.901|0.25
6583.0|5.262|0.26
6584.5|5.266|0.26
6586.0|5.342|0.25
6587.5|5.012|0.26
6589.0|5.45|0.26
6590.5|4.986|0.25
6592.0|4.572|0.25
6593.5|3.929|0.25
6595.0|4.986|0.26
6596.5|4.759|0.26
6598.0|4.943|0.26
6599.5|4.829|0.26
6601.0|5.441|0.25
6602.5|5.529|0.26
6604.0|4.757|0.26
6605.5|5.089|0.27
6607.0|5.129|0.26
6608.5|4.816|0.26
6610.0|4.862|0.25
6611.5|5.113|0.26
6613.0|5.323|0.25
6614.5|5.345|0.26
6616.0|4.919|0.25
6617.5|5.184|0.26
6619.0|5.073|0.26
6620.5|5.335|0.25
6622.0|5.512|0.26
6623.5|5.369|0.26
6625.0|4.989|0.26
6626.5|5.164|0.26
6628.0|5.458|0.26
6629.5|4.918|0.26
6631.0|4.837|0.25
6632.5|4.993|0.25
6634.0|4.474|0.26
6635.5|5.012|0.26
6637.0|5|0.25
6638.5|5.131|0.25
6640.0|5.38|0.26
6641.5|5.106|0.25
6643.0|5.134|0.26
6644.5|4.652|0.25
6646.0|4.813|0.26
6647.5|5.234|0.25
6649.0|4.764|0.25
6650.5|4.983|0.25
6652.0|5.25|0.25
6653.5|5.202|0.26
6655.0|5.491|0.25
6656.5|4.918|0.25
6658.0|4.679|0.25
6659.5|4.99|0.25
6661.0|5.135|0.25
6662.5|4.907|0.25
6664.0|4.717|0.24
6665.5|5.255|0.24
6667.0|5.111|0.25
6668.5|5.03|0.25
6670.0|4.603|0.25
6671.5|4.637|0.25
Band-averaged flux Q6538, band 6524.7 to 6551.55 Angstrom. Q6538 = 5.13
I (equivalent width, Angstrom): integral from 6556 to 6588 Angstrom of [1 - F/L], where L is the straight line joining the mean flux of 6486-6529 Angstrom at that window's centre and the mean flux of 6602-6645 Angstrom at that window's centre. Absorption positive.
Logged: 0.80 Angstrom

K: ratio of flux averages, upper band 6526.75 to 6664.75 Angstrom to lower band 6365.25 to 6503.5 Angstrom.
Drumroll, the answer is 1.00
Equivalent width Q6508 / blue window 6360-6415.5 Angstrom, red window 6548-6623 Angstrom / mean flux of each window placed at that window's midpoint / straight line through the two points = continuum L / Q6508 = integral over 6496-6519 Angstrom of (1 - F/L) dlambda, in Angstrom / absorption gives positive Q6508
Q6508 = 0.2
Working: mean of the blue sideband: 5.09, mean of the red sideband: 5.01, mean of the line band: 5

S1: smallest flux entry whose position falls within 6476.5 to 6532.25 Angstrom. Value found 3.81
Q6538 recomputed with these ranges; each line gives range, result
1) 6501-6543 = 5.16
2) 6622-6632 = 5.15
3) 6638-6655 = 5.08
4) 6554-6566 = 4.8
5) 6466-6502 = 5.01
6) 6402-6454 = 5.1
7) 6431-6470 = 5.06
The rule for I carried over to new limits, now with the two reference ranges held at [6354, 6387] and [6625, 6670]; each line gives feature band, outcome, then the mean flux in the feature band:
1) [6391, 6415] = 0.1 Angstrom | 5.06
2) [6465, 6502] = 0.4 Angstrom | 5.01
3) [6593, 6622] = -0.1 Angstrom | 5.04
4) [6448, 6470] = 0.2 Angstrom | 5.02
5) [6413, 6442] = 0.0 Angstrom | 5.07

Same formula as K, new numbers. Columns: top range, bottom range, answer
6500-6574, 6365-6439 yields 0.99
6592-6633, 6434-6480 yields 1.00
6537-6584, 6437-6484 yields 0.99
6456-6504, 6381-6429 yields 0.98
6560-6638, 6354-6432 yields 0.98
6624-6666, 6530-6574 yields 1.00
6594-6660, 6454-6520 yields 1.01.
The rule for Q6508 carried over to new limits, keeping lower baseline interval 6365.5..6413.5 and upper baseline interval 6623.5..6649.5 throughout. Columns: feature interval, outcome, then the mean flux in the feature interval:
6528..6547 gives -0.6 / 5.2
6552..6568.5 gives 0.6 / 4.84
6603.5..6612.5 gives 0.1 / 4.98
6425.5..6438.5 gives 0.0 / 5.08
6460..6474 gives 0.1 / 5.01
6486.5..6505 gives 0.6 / 4.89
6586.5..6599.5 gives 0.5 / 4.84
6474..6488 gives -0.2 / 5.14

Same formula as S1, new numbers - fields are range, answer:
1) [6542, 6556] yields 4.811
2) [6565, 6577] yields 4.509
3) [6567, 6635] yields 3.929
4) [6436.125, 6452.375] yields 4.424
